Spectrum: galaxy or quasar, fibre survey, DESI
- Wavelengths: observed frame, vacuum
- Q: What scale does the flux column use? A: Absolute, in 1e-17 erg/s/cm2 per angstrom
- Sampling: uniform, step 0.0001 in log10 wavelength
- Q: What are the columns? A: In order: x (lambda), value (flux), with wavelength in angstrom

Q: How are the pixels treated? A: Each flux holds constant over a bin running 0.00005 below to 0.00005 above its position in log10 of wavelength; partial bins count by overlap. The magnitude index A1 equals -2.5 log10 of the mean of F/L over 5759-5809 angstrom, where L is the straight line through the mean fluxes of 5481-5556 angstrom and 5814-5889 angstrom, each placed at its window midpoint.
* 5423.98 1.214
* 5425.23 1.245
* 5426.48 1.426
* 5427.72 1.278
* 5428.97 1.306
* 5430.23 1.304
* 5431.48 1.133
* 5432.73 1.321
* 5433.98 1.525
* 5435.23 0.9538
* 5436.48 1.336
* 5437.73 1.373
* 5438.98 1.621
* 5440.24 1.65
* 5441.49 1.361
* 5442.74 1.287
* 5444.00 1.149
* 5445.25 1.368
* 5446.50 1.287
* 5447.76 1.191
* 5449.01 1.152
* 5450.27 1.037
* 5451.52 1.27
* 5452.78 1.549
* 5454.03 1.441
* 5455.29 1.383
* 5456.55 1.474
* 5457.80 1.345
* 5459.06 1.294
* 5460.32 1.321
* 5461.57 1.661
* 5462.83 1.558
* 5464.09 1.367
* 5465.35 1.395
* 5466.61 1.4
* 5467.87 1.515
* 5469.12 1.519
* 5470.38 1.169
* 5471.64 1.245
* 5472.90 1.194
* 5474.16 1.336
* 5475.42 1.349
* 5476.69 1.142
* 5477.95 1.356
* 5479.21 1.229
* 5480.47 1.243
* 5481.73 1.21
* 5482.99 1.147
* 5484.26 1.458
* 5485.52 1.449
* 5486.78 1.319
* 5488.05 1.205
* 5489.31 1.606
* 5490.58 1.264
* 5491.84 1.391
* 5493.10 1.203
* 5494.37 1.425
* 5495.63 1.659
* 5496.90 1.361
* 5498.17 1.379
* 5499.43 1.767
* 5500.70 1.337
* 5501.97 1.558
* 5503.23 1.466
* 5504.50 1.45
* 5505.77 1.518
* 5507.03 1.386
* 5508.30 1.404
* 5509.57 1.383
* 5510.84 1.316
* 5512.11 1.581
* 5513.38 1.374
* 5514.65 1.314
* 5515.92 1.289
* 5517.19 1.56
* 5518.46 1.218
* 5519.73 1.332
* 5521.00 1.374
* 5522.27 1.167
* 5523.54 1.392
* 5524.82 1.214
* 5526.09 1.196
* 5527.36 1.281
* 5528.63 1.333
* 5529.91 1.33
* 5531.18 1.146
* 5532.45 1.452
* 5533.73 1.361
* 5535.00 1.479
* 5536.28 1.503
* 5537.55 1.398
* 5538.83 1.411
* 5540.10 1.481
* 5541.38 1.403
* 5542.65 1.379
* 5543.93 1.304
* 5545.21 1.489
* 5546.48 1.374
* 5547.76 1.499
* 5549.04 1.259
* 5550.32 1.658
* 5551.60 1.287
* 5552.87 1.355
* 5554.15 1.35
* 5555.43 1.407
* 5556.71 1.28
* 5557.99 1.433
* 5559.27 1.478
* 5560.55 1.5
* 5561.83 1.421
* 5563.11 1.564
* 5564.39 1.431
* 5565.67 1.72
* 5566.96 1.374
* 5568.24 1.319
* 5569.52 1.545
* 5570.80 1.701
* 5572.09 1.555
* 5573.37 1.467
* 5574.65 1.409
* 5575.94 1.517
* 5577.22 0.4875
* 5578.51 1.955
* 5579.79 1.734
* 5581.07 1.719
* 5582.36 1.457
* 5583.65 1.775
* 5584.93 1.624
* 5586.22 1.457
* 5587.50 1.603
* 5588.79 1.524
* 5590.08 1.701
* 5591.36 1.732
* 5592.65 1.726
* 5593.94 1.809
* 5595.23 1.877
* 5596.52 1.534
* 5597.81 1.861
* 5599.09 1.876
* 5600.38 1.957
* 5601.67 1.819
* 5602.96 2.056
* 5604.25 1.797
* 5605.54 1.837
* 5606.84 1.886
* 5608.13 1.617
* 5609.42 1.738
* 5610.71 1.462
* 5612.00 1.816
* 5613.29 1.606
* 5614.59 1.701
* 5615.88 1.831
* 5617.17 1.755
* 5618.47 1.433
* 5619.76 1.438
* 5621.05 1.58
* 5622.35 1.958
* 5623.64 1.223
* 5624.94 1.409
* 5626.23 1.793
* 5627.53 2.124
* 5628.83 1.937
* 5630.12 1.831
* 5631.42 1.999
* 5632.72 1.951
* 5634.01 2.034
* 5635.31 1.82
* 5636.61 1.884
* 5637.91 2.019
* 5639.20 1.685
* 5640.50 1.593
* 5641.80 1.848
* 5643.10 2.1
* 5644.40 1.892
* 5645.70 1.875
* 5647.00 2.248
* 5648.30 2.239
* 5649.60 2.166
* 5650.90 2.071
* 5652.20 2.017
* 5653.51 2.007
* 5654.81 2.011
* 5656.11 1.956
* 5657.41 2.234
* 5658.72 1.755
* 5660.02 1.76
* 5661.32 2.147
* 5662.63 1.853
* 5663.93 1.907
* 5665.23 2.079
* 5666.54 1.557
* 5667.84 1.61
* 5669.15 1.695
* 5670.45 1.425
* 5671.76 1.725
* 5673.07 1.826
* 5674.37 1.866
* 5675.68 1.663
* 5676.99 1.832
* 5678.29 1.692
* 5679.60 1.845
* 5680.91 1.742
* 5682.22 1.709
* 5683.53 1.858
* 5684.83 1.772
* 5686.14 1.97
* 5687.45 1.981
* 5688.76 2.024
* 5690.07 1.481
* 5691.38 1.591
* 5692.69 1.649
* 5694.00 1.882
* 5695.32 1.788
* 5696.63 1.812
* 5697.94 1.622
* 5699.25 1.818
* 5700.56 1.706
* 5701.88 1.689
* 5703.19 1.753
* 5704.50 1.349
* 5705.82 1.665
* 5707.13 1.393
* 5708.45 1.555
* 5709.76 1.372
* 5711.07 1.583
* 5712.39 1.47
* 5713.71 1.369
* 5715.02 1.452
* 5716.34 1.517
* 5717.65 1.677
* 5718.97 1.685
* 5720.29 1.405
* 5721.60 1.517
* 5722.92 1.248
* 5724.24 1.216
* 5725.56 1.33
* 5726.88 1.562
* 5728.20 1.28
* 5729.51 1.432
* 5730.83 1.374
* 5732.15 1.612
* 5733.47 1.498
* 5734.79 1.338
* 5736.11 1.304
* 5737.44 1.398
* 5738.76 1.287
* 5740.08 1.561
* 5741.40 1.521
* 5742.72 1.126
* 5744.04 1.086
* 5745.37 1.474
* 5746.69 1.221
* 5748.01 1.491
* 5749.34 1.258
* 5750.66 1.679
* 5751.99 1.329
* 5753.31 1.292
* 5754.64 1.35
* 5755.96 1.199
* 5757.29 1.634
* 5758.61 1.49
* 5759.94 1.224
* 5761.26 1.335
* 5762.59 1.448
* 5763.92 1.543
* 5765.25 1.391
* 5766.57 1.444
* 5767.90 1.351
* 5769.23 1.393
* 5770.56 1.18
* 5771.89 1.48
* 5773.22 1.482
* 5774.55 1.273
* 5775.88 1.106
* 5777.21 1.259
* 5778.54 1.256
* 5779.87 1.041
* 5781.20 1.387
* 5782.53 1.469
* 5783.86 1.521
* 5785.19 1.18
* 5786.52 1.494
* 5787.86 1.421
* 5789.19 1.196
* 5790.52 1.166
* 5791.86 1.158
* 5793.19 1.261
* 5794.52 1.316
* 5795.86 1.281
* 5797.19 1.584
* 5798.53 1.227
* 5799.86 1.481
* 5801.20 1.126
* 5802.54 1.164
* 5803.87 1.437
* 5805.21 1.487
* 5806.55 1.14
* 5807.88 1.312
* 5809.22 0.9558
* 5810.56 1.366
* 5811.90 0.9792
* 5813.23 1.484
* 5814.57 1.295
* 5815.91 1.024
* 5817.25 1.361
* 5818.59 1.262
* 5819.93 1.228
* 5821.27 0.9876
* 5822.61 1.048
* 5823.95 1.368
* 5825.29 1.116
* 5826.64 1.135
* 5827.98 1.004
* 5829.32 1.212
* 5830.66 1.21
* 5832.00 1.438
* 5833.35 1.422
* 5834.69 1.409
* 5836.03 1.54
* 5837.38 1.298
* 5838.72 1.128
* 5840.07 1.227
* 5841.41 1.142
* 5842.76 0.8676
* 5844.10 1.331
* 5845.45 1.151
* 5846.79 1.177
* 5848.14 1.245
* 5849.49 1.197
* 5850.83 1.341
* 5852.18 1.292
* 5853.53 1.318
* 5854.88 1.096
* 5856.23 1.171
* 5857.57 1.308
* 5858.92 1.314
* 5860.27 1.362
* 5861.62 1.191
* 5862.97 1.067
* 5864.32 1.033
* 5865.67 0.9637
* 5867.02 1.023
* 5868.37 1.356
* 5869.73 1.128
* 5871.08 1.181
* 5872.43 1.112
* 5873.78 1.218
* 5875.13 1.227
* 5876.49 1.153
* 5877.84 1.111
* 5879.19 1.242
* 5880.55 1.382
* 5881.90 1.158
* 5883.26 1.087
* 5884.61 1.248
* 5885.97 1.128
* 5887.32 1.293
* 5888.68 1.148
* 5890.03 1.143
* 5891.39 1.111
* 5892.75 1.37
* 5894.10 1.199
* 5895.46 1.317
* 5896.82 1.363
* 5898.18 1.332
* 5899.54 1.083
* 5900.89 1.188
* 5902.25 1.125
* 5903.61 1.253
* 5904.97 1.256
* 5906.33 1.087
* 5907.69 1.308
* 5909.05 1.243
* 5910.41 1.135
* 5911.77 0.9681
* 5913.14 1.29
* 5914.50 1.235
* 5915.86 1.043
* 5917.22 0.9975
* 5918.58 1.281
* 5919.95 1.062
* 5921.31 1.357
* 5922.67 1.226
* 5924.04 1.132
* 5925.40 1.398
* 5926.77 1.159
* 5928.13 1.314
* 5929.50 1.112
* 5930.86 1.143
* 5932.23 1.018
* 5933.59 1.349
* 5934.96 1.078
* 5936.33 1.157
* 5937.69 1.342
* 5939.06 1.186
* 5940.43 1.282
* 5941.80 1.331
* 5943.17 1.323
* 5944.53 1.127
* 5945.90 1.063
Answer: -0.07 mag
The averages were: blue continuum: 1.38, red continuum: 1.2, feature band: 1.32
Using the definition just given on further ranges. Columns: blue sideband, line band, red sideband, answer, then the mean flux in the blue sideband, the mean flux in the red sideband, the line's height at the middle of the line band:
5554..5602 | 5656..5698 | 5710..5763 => -0.22 mag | 1.57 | 1.41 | 1.47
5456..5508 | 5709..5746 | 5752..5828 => -0.08 mag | 1.38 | 1.29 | 1.31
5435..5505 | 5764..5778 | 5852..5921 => -0.09 mag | 1.36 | 1.19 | 1.24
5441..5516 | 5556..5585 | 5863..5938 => -0.13 mag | 1.36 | 1.19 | 1.33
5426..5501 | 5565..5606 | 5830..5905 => -0.24 mag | 1.35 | 1.22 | 1.31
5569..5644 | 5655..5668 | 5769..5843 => -0.20 mag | 1.71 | 1.27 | 1.59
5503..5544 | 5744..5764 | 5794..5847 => -0.09 mag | 1.37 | 1.24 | 1.27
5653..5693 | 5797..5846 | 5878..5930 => 0.15 mag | 1.81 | 1.2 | 1.42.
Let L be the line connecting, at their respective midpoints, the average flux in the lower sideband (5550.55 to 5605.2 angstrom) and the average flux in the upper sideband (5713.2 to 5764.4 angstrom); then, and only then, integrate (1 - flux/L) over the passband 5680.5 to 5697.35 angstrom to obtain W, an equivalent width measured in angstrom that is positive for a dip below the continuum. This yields -3.8 angstrom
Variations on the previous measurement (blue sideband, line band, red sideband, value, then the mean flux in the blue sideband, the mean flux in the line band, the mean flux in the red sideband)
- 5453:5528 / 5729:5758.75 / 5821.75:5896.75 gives -3.01 angstrom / 1.37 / 1.39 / 1.21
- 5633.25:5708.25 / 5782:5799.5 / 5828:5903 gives 1.43 angstrom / 1.83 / 1.33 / 1.21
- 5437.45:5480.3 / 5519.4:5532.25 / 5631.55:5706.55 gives 1.92 angstrom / 1.35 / 1.28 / 1.84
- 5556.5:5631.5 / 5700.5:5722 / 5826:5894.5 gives -1.25 angstrom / 1.64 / 1.53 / 1.21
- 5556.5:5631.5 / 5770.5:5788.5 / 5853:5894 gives 0.13 angstrom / 1.64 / 1.33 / 1.19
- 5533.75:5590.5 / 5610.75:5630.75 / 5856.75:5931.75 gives -3.76 angstrom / 1.47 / 1.69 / 1.19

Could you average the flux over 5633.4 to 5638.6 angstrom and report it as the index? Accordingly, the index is 1.94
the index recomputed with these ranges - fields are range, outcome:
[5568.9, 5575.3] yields 1.53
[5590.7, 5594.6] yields 1.76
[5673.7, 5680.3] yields 1.78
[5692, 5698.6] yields 1.75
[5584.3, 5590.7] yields 1.58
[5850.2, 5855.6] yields 1.26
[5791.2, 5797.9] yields 1.32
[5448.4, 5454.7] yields 1.29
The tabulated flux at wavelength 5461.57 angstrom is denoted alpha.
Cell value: 1.661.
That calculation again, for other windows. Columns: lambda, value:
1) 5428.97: 1.306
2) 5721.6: 1.517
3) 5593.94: 1.809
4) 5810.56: 1.366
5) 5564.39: 1.431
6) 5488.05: 1.205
